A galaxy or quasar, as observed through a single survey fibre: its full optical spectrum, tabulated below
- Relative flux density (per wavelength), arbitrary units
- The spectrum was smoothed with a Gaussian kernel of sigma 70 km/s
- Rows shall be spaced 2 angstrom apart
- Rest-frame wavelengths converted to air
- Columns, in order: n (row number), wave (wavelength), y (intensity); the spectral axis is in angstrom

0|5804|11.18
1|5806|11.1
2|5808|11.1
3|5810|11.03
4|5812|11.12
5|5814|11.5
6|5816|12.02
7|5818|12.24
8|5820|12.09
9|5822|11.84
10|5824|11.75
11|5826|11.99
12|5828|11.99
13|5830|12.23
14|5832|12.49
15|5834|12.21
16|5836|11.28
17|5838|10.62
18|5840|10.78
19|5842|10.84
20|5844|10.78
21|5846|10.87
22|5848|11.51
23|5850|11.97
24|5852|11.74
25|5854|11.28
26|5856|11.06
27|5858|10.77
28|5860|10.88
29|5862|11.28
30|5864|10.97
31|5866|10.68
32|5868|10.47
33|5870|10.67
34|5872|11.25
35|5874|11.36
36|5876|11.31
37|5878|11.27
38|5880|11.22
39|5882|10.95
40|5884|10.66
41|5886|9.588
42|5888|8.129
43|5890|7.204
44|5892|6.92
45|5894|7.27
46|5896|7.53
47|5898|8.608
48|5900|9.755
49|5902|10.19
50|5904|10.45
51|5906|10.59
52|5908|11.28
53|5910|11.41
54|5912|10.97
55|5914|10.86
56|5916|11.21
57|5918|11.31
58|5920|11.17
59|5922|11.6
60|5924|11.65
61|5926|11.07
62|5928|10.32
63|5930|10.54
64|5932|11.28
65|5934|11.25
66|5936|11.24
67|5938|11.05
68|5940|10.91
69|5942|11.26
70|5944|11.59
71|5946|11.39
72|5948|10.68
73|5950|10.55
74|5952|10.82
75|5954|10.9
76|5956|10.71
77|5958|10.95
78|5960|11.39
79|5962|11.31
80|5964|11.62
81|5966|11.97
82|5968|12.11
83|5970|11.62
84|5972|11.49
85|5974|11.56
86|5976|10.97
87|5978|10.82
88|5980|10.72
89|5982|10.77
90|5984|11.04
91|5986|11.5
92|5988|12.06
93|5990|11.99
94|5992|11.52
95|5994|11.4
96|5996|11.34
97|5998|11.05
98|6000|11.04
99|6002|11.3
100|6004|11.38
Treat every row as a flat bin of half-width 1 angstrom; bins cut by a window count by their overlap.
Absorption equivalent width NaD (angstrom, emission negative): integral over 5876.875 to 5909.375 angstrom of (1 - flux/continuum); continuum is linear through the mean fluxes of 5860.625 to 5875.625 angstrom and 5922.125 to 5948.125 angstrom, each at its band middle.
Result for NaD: 4.5 angstrom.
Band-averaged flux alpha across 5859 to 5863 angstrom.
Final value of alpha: 11.1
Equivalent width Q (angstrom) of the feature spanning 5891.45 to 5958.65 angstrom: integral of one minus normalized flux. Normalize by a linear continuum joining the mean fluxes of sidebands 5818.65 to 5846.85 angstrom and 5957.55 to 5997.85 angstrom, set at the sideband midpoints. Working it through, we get 5.1 angstrom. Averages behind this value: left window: 11.6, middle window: 10.6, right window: 11.4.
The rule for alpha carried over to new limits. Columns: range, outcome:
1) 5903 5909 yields 10.8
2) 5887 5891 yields 7.67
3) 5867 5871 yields 10.6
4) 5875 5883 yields 11.2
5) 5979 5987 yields 11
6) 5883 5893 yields 8.5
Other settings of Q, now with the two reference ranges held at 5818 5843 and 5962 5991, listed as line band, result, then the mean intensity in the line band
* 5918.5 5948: 0.94 angstrom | 11.2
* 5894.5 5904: 2.05 angstrom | 9.08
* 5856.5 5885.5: 1.67 angstrom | 11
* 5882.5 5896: 3.79 angstrom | 8.34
